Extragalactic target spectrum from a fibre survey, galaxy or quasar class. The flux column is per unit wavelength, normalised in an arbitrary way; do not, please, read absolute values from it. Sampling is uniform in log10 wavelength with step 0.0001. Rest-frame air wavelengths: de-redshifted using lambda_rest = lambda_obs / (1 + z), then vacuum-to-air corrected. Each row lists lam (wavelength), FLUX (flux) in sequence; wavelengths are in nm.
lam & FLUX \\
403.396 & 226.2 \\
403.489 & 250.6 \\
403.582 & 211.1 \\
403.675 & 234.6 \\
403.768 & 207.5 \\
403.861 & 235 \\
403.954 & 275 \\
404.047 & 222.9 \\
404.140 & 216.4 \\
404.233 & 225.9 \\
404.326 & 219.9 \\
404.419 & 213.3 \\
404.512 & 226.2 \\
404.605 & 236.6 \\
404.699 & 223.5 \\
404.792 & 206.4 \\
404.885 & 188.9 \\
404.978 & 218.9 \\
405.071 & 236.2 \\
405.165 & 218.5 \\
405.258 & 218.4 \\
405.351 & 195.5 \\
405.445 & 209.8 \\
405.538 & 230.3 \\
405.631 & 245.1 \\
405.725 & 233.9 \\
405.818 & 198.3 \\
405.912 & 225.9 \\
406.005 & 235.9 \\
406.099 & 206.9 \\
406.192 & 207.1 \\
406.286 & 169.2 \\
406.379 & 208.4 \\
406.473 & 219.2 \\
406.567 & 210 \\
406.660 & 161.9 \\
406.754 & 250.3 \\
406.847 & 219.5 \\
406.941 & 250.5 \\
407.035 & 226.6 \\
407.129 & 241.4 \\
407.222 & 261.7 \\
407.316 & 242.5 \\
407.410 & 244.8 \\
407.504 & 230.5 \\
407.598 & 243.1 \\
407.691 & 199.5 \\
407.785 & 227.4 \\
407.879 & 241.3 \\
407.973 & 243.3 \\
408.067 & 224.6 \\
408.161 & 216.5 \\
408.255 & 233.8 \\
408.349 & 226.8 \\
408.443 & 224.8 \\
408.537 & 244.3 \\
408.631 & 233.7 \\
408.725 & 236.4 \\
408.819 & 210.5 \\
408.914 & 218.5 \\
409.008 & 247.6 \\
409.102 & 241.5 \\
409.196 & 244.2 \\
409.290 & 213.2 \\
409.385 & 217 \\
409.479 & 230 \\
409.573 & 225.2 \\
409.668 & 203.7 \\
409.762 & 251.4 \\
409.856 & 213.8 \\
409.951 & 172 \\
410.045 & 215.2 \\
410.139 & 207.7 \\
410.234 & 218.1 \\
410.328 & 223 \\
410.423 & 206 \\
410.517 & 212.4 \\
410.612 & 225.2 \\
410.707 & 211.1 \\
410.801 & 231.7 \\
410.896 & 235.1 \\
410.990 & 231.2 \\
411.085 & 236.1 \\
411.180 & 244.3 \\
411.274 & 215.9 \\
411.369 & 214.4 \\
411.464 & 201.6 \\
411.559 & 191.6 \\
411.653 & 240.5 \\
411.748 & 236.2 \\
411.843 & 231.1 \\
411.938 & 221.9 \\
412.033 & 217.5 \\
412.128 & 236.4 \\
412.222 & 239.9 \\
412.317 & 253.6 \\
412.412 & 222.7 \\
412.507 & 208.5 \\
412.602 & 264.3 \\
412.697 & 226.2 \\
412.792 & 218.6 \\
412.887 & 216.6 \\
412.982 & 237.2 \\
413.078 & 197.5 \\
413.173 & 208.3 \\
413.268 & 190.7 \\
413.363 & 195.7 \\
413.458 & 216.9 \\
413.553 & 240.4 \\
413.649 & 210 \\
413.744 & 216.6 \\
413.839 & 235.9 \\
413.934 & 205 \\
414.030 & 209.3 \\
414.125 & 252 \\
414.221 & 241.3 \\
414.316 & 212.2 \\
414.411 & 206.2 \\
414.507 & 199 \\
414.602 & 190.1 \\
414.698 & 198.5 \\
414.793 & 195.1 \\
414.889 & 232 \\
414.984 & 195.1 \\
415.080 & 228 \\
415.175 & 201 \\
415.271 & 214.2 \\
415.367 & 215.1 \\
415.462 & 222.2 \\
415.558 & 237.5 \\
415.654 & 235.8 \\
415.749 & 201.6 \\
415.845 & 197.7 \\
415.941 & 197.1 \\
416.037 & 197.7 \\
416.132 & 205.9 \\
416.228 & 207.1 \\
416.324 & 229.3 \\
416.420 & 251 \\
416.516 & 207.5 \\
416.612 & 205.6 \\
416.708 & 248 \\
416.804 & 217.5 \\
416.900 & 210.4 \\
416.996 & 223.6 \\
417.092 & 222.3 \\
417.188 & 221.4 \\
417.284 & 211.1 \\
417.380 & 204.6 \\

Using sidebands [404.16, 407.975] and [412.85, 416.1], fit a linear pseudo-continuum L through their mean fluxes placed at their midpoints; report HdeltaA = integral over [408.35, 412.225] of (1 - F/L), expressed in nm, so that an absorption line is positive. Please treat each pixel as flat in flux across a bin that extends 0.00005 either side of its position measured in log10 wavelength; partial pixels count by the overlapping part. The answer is -0.11 nm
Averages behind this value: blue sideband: 222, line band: 224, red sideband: 213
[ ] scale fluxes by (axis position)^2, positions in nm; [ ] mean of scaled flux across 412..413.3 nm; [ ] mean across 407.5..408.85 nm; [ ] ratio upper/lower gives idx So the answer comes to 1.00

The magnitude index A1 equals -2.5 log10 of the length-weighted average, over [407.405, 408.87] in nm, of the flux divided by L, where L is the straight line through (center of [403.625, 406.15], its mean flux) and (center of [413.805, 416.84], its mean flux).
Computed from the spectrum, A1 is -0.05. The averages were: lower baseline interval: 222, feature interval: 230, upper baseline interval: 215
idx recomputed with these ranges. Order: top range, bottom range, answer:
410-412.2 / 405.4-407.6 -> 1.02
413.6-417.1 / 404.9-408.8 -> 1.00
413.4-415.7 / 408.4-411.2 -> 0.99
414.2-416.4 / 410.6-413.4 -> 0.96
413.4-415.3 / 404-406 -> 1.02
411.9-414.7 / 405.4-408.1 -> 1.01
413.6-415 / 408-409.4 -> 0.96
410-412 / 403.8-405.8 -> 1.02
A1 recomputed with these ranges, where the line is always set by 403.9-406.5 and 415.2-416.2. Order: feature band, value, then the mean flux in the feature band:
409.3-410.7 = 0.00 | 215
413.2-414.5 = -0.02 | 217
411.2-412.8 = -0.06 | 227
